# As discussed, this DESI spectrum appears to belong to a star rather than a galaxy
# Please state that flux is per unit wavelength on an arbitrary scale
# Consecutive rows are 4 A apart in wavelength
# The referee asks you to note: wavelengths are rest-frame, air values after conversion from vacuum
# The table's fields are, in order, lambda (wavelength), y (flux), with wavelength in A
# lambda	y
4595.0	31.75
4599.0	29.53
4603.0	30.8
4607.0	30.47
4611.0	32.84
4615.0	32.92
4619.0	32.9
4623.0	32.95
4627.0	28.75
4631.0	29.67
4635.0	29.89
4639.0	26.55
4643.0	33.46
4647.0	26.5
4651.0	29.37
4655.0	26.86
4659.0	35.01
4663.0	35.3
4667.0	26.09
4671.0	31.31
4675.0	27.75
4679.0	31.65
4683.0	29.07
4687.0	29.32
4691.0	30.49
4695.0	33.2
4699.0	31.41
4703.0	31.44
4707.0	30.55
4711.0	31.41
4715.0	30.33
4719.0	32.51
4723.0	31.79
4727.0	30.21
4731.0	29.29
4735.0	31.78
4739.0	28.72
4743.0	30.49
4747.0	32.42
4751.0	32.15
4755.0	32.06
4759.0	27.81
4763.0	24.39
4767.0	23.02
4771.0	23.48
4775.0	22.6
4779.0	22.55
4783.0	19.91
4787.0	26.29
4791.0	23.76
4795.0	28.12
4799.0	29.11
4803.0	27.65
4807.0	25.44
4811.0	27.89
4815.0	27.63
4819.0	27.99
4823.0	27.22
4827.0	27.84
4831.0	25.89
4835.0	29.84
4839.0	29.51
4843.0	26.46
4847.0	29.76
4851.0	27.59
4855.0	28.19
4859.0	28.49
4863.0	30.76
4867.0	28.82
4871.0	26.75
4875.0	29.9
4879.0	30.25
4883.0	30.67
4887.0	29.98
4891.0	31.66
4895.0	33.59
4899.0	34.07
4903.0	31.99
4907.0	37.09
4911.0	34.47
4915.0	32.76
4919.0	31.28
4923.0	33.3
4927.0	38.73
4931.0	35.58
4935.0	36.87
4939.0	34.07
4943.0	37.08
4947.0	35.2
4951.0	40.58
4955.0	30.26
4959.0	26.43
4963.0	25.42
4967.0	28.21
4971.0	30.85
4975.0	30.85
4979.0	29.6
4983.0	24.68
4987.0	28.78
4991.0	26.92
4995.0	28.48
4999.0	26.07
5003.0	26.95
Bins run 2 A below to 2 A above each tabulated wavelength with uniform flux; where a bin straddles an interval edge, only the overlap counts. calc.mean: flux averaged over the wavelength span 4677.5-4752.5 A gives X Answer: 30.9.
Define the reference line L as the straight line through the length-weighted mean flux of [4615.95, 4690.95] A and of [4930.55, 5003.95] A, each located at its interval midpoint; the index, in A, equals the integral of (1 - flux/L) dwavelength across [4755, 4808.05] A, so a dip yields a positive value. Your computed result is 9.0 A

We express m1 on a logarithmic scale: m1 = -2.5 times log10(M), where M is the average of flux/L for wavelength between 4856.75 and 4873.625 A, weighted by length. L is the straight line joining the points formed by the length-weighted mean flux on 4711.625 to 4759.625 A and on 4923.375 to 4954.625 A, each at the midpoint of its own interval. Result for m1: 0.19 mag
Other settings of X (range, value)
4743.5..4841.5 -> 26.9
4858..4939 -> 32.4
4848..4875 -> 28.6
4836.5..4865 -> 28.7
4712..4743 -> 30.7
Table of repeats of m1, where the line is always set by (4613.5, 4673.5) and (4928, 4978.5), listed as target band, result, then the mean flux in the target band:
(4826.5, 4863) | 0.13 mag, 28.3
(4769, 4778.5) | 0.34 mag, 23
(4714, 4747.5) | 0.01 mag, 30.8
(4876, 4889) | 0.07 mag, 30.3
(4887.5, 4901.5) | -0.02 mag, 32.7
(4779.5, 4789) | 0.34 mag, 23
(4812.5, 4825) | 0.15 mag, 27.6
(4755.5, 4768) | 0.20 mag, 26.1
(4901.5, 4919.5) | -0.05 mag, 33.7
